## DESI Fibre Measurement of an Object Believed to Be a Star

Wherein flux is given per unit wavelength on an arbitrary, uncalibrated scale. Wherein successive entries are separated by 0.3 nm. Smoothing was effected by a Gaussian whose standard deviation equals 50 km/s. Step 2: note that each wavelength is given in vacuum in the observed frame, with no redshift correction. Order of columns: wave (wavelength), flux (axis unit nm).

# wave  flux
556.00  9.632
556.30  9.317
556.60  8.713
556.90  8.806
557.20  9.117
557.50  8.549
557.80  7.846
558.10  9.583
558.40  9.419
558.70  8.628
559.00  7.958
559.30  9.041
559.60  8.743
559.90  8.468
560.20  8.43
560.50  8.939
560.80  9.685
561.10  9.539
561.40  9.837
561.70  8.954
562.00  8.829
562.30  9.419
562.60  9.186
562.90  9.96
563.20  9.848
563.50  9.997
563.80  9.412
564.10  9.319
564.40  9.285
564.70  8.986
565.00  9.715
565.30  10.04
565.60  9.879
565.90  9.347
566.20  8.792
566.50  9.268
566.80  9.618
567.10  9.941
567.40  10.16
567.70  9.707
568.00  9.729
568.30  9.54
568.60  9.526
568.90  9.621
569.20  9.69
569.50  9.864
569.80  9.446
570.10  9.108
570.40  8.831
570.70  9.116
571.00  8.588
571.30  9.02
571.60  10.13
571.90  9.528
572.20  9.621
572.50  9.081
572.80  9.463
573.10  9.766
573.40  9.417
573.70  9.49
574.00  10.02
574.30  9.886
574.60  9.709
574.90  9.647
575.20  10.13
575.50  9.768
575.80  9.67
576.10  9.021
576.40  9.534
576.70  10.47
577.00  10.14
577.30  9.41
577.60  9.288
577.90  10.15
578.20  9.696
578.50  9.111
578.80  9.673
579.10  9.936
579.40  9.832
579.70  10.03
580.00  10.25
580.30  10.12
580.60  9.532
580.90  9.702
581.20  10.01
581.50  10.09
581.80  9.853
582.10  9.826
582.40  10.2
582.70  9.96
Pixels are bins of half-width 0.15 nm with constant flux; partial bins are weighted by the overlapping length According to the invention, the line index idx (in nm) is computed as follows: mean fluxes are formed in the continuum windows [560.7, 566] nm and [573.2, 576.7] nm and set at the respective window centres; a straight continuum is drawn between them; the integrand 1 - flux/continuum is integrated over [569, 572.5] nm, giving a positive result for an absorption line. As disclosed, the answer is 0.10 nm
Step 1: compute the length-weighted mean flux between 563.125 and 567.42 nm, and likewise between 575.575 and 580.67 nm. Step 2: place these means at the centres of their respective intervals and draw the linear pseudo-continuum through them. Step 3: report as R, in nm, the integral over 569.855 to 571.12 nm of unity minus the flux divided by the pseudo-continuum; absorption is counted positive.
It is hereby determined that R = 0.09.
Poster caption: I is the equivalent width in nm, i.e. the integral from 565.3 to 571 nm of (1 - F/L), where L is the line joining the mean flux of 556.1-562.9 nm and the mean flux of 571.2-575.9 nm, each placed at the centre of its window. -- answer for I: -0.06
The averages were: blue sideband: 8.98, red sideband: 9.65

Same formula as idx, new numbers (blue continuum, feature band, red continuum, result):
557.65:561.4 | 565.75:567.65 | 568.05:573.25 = -0.06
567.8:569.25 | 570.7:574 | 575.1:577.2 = 0.10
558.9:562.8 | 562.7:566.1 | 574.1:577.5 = -0.15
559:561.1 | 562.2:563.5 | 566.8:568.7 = -0.07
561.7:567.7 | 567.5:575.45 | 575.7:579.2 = 0.05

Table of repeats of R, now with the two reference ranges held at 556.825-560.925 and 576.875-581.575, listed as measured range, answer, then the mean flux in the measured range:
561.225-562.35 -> -0.04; 9.25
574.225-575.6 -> -0.03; 9.83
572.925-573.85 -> 0.00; 9.56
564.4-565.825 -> -0.08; 9.6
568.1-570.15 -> -0.06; 9.57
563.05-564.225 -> -0.08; 9.65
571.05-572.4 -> -0.01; 9.48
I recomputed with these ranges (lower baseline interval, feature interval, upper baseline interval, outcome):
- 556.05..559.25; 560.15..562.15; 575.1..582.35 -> -0.05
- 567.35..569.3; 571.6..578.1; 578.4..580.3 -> 0.06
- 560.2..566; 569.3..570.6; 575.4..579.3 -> 0.03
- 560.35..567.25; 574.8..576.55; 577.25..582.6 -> 0.02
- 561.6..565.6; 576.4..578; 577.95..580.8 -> -0.01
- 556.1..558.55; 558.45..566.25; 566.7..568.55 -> 0.08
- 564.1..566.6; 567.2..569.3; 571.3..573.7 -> -0.06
